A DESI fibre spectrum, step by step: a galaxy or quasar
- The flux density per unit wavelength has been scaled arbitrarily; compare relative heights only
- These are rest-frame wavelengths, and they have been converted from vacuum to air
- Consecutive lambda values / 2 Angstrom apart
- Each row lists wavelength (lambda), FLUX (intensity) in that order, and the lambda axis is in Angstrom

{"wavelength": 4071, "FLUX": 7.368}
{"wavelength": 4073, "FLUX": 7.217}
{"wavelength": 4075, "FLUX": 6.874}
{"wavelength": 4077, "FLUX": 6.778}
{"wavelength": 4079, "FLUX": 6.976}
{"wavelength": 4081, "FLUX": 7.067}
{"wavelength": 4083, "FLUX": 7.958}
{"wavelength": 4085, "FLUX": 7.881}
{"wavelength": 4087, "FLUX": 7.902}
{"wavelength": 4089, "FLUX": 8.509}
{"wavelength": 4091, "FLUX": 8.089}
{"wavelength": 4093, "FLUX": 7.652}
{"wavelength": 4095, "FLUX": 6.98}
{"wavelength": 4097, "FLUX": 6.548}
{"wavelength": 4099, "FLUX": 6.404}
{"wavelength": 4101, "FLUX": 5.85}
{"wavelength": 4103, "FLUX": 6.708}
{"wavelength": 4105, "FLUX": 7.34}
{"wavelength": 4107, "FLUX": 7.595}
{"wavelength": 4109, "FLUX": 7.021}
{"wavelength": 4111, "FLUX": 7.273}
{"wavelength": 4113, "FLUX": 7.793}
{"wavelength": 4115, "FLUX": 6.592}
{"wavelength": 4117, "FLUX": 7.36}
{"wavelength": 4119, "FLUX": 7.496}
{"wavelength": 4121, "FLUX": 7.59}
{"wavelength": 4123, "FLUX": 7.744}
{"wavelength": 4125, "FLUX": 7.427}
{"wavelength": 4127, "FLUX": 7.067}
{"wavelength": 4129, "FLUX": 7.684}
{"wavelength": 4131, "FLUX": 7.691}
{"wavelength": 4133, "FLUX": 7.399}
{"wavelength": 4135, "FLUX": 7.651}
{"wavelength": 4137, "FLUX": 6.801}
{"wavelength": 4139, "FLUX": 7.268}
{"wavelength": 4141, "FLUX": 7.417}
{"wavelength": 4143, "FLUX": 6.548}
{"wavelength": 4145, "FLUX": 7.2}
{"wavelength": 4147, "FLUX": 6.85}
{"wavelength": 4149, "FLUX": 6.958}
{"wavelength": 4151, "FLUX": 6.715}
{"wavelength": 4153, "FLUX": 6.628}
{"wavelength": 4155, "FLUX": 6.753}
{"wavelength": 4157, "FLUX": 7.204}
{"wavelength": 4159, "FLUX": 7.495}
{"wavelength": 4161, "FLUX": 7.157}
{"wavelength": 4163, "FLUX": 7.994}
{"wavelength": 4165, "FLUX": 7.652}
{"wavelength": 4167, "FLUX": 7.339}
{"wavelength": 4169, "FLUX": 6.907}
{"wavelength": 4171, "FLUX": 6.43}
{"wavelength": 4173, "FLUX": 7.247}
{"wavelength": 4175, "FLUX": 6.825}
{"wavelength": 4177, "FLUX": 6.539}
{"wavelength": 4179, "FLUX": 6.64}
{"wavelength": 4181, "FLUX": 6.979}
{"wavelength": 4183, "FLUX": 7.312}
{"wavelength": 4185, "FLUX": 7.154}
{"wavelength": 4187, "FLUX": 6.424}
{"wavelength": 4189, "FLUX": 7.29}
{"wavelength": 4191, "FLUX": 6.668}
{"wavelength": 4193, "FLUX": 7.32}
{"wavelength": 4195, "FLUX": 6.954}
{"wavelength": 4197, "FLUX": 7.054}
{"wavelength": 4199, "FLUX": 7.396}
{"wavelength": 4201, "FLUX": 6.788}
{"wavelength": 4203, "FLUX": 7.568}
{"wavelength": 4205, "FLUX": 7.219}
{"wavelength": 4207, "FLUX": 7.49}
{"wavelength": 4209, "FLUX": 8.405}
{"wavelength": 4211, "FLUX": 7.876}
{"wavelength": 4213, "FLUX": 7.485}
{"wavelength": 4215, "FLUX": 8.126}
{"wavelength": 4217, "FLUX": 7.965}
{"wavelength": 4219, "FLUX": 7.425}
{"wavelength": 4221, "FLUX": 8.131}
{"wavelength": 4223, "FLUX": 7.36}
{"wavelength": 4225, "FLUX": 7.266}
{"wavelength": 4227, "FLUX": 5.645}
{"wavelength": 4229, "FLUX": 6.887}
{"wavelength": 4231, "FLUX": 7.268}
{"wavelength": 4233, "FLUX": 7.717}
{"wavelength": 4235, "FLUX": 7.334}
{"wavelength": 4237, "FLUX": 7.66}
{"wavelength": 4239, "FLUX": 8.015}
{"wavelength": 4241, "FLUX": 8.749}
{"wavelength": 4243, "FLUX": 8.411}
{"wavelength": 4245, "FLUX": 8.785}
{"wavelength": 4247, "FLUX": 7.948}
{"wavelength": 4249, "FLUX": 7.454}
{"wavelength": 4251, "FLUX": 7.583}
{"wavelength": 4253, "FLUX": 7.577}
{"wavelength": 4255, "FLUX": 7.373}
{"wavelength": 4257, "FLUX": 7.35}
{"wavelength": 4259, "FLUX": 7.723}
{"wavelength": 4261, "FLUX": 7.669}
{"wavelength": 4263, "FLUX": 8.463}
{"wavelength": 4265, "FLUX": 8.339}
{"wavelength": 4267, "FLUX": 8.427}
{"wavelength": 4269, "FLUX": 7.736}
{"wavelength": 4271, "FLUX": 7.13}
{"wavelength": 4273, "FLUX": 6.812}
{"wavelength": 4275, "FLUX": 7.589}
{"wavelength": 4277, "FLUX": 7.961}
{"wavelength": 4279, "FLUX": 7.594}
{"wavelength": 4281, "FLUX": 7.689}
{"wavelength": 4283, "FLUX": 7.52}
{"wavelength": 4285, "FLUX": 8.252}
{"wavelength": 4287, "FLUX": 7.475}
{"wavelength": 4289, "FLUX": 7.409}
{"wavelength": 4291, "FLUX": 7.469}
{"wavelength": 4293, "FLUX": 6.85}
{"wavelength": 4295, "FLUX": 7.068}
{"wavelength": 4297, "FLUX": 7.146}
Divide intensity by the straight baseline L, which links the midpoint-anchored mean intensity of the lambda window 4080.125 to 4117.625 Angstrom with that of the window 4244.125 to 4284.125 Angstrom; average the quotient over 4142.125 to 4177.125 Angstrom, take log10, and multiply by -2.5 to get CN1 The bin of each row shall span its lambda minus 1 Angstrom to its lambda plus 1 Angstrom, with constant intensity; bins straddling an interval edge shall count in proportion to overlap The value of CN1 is 0.06 mag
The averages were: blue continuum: 7.29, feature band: 7.04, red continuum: 7.73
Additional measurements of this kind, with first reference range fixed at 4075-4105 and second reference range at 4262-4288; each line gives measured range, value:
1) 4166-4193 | 0.09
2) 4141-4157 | 0.08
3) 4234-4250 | -0.05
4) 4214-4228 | 0.03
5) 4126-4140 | 0.00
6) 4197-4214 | 0.01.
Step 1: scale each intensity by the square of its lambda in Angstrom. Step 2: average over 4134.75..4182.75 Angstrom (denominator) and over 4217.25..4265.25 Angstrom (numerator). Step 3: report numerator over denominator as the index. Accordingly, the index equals 1.1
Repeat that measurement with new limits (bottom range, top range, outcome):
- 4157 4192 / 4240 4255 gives 1.18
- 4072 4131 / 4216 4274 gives 1.13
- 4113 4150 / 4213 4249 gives 1.11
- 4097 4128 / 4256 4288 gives 1.17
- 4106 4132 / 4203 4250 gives 1.09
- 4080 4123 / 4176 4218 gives 1.04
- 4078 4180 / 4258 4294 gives 1.14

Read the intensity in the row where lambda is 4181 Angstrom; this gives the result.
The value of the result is 6.979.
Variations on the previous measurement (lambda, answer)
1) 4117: 7.36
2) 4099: 6.404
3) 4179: 6.64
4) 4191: 6.668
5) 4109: 7.021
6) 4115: 6.592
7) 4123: 7.744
